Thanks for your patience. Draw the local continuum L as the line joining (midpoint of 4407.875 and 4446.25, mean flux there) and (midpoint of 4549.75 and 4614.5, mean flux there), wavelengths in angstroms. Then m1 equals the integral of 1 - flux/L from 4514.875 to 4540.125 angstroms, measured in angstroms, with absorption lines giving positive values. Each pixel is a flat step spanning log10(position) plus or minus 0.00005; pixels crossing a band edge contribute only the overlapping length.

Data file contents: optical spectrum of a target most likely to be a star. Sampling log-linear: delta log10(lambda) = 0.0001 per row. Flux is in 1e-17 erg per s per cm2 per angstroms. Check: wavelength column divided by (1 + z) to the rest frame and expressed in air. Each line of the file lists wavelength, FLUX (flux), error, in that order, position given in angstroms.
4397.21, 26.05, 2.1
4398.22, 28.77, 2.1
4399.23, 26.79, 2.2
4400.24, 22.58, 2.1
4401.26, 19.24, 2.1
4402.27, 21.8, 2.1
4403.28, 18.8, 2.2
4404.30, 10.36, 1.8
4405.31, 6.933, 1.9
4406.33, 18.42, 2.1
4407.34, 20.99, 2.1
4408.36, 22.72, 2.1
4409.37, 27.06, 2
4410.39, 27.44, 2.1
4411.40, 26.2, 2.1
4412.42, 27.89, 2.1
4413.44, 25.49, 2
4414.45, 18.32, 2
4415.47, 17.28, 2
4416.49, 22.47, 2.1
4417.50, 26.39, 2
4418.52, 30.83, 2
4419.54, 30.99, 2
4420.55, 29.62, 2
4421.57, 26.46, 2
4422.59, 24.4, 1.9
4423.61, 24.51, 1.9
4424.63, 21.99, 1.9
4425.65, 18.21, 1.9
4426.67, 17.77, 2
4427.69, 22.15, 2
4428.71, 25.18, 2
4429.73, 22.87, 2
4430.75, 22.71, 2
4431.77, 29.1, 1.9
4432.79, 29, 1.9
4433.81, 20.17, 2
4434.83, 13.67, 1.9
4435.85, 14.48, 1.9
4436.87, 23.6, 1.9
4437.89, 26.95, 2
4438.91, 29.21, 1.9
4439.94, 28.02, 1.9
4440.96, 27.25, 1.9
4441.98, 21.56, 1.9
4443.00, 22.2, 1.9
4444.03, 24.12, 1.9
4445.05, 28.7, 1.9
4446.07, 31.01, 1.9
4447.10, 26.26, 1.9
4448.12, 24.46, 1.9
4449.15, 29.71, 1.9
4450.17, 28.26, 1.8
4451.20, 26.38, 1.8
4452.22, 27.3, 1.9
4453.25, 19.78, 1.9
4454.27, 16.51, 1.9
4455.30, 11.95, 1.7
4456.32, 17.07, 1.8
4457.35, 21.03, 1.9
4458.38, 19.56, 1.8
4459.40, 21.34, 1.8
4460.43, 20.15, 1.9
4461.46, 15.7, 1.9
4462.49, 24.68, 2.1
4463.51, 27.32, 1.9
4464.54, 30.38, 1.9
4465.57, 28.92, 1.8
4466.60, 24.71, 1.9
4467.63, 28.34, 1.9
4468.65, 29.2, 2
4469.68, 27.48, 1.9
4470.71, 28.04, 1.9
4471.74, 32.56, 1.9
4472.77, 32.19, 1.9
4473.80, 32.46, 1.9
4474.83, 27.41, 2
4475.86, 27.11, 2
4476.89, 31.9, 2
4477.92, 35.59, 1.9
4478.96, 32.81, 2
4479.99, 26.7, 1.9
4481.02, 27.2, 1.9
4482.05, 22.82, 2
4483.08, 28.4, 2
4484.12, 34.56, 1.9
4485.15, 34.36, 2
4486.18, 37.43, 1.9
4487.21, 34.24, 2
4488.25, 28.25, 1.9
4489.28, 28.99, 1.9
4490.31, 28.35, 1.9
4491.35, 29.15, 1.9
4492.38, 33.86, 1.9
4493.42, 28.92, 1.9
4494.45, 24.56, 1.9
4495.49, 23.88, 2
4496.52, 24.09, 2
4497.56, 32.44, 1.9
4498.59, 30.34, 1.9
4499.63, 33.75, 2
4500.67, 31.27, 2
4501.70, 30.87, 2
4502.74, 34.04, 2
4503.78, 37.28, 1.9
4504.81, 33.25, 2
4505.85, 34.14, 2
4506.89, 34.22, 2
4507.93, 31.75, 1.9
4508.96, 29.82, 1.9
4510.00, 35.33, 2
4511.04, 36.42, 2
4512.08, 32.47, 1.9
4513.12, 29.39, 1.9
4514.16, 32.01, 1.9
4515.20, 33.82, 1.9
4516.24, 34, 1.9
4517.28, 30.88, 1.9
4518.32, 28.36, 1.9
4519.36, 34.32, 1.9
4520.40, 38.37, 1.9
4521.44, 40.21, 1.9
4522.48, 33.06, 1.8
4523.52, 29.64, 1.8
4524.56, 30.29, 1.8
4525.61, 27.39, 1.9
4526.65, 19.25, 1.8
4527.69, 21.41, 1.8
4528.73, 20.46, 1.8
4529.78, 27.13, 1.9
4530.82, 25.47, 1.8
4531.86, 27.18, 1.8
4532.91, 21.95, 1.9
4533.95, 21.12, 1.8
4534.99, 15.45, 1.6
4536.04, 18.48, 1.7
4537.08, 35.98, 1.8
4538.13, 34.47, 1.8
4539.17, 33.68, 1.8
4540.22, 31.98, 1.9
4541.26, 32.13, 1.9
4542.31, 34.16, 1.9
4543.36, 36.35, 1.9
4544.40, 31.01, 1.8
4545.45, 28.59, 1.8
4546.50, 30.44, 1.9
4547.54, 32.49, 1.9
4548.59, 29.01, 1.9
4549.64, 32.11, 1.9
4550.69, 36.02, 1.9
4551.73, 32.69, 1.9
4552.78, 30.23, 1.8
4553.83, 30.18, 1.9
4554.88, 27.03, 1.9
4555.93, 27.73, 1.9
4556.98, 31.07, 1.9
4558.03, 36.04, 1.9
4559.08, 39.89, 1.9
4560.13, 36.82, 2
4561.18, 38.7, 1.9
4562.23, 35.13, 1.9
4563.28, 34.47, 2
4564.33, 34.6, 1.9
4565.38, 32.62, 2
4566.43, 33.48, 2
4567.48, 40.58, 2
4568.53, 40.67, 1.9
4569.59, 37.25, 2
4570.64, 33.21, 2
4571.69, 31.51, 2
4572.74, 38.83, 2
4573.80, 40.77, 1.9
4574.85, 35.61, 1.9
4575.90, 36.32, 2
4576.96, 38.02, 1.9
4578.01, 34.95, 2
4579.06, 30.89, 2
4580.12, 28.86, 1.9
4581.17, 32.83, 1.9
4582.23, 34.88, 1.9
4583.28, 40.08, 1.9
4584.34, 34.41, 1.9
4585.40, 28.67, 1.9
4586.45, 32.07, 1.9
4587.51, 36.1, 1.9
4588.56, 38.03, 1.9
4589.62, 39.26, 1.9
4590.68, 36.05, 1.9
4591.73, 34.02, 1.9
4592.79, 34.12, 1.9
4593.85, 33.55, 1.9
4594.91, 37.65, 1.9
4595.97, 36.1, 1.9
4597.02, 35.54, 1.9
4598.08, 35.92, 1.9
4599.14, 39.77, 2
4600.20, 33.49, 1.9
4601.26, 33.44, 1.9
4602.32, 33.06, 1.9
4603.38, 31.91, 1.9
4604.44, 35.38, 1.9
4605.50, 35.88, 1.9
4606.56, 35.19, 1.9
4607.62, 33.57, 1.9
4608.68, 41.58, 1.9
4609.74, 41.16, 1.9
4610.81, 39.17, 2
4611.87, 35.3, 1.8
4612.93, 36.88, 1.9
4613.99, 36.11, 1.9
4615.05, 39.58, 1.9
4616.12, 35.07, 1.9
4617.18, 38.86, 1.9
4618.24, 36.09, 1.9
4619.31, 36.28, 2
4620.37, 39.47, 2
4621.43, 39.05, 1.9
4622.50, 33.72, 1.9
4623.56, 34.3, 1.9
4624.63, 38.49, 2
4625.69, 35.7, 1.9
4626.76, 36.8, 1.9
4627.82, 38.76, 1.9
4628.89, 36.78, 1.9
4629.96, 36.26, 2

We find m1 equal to 2.3 angstroms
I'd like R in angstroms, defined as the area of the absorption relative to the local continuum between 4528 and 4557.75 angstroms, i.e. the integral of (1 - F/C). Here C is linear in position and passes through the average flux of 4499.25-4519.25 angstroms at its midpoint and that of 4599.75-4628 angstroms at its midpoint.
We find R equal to 4.3 angstroms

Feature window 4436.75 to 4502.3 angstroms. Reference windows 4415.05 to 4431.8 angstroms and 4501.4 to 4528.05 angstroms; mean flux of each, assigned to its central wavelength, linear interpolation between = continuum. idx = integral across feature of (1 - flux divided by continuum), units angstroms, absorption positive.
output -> 2.14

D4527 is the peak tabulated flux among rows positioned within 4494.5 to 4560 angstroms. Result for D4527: 40.21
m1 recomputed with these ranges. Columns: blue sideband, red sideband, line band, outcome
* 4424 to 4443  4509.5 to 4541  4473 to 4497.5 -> -3.0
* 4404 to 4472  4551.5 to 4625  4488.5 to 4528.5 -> -2.4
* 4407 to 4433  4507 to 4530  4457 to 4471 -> 1.3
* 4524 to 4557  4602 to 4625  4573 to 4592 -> -1.1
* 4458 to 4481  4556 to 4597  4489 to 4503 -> 0.0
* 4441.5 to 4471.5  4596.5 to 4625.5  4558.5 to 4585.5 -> -1.9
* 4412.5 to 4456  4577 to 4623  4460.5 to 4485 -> -1.6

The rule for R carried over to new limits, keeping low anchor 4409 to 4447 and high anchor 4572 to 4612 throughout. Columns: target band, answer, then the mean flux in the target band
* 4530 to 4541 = 1.7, 26.7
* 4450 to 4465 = 2.7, 21.6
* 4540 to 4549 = 0.1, 31.8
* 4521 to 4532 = 1.3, 27.3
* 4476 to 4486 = -0.9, 30.6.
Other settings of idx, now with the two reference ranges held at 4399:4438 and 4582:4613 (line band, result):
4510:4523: -1.7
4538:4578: -1.5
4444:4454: -0.7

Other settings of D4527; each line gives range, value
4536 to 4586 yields 40.77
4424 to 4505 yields 37.43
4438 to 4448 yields 31.01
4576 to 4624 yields 41.58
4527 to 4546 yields 36.35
